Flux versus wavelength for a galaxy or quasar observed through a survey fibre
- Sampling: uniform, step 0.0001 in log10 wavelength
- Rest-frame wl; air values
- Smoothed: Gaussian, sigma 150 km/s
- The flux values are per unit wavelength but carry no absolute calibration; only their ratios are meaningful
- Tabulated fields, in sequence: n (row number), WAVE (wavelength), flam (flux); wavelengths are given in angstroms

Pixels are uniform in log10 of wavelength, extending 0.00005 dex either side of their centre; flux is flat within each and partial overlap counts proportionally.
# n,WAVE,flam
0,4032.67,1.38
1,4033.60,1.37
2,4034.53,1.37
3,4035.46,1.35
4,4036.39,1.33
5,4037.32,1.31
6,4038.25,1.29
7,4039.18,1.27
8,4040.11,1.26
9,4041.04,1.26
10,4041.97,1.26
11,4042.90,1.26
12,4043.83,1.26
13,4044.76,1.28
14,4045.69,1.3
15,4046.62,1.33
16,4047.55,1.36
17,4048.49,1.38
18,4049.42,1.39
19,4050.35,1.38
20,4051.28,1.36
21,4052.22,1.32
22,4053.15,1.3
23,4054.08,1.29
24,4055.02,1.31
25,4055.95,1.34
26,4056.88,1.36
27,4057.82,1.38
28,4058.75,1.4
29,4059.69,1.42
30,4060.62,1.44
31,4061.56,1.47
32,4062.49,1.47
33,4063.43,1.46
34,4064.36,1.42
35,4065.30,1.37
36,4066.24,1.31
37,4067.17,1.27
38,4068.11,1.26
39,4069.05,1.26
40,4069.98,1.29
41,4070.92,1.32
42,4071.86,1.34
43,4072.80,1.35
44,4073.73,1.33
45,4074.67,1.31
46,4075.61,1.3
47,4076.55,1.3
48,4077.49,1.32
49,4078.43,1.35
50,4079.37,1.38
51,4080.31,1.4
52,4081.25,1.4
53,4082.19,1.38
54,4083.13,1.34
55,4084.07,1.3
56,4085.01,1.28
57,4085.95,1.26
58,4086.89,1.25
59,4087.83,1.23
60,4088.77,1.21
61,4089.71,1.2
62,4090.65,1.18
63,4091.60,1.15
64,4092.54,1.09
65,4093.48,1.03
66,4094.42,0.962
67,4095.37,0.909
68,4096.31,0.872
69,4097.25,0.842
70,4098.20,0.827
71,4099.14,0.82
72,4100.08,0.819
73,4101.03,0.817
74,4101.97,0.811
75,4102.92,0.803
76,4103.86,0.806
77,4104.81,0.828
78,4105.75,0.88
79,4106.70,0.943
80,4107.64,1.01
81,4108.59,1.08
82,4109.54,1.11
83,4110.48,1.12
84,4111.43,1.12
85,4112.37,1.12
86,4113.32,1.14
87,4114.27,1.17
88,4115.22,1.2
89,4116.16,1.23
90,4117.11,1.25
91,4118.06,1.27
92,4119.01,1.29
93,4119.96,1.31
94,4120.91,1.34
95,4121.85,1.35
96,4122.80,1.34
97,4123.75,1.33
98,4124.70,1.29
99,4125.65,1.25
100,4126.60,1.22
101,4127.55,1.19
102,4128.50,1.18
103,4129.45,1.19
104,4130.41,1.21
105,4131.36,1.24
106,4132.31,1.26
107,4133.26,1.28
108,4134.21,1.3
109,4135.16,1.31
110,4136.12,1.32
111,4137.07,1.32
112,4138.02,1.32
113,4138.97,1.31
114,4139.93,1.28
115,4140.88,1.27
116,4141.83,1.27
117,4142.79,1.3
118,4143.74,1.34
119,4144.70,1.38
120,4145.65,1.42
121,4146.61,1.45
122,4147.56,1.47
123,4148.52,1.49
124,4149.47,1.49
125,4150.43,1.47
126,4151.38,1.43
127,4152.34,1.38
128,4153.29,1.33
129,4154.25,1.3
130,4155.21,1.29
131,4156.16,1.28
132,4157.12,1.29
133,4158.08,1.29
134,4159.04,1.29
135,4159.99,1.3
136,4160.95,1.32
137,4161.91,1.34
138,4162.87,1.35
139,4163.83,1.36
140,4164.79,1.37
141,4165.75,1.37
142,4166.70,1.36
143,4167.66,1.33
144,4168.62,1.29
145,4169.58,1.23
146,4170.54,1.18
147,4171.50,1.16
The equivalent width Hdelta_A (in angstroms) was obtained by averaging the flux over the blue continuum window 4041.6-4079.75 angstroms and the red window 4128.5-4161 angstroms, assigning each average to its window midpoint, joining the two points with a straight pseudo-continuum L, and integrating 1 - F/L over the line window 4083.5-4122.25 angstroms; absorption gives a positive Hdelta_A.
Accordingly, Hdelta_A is 7.41 angstroms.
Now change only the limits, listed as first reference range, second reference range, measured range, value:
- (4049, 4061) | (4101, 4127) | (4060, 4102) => 1.4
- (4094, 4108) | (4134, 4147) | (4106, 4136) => -3.3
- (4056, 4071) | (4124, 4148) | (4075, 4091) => 0.6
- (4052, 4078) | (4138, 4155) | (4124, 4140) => 1.2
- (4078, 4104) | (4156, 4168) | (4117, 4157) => -2.2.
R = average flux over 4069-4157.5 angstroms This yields 1.22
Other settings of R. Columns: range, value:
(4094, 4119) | 0.996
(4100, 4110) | 0.903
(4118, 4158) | 1.32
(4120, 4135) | 1.27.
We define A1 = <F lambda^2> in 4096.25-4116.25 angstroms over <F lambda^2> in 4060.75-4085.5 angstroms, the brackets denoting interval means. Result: 0.7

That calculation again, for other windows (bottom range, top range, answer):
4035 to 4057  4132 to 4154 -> 1.08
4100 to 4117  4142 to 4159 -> 1.39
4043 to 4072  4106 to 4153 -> 0.98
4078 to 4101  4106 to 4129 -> 1.07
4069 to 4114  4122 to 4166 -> 1.20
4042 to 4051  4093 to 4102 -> 0.68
